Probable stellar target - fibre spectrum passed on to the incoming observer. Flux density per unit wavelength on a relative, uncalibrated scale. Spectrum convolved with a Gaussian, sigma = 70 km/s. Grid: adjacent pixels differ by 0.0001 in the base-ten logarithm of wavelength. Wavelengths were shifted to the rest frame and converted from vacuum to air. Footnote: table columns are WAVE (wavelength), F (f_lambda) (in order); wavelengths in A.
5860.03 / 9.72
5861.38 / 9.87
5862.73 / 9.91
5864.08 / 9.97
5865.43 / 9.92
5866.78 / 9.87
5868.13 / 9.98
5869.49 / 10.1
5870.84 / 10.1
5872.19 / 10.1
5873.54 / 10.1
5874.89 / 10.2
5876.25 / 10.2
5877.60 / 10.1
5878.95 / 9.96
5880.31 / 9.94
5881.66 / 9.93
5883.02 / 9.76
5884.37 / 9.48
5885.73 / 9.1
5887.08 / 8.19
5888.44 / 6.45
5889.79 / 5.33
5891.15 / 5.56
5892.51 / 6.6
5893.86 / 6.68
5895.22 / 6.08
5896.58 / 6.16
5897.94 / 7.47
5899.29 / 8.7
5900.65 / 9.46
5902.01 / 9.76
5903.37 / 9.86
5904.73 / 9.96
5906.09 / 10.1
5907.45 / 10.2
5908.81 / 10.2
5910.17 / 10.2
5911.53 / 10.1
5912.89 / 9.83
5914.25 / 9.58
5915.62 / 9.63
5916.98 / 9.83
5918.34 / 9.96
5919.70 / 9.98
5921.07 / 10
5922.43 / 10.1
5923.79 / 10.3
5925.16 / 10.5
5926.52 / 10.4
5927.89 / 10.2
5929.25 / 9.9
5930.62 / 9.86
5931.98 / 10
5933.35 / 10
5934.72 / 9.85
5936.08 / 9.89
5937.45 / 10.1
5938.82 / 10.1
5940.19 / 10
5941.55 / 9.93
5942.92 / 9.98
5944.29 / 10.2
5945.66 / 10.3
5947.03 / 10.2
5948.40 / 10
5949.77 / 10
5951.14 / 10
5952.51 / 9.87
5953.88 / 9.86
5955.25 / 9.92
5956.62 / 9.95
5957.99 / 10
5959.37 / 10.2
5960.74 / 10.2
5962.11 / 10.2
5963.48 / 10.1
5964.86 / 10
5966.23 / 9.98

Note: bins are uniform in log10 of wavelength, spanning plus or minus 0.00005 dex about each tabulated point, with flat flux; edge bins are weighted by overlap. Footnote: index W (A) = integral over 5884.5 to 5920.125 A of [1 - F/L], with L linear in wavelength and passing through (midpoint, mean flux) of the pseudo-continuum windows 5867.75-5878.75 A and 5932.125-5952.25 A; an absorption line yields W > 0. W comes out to 5.0 A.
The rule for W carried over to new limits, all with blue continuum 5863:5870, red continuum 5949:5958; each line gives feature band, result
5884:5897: 3.96 A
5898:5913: 0.29 A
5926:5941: -0.11 A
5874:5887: 0.22 A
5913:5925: 0.01 A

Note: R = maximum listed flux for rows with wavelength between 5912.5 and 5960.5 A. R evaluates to 10.5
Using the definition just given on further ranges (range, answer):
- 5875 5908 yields 10.2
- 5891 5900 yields 8.7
